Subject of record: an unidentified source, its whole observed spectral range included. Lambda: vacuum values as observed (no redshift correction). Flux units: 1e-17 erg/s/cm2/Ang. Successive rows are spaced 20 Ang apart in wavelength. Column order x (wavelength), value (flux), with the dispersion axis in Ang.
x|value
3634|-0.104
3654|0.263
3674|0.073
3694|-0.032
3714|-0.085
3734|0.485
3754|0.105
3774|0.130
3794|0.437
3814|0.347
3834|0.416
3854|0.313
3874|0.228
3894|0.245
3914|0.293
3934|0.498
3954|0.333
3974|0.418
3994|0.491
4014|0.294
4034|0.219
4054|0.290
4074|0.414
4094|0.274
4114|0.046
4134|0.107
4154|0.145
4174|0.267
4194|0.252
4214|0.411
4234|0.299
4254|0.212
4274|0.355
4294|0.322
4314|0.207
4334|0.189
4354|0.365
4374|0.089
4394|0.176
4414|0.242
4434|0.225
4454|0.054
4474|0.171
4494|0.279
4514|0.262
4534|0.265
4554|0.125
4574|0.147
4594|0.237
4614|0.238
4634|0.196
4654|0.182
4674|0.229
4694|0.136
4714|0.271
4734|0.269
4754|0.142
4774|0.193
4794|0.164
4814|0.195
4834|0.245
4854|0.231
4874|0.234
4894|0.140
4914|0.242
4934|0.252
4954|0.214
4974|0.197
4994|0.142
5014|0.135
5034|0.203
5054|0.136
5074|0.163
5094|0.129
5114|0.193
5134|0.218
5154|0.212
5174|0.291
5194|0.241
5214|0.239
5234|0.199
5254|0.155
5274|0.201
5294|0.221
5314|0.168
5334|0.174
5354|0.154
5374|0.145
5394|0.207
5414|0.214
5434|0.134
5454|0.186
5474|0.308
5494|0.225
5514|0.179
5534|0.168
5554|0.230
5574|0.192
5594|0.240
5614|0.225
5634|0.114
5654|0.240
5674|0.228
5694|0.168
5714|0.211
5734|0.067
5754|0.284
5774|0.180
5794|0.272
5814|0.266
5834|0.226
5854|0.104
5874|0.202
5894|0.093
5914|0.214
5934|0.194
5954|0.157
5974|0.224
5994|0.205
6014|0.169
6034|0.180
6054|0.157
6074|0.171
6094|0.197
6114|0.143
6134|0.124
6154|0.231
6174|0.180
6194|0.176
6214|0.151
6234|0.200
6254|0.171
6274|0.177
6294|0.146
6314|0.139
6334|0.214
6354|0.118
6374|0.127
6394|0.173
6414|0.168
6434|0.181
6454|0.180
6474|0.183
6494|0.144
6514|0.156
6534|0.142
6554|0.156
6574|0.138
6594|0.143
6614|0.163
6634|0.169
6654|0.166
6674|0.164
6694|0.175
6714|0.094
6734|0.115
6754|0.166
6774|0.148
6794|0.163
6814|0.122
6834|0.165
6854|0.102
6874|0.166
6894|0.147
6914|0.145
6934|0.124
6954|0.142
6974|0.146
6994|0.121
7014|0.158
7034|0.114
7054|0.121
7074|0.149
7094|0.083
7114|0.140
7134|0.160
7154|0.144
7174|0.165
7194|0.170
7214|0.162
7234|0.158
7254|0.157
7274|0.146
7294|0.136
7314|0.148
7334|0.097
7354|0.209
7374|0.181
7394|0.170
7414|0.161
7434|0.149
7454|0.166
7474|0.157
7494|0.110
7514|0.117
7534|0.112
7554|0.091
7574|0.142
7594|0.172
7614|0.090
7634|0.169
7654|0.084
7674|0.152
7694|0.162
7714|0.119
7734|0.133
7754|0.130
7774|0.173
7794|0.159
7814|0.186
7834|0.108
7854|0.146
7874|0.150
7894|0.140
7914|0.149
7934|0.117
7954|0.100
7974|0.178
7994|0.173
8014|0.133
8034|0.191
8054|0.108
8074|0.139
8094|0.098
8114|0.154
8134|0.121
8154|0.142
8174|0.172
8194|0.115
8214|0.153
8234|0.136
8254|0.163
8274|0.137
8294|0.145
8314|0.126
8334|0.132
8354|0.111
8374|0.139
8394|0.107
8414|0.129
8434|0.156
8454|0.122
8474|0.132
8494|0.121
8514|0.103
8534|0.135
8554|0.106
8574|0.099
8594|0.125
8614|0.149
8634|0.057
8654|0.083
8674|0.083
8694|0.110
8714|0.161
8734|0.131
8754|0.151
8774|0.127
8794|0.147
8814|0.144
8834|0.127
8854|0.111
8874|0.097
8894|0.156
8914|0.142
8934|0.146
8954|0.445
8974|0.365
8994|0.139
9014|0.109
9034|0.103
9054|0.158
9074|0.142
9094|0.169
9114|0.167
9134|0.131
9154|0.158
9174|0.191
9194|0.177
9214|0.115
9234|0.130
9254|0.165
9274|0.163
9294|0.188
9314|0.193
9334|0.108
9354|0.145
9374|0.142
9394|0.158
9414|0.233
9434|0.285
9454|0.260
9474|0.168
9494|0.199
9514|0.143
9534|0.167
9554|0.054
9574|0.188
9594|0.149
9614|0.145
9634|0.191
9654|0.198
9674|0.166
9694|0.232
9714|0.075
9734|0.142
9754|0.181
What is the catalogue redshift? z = 1.40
